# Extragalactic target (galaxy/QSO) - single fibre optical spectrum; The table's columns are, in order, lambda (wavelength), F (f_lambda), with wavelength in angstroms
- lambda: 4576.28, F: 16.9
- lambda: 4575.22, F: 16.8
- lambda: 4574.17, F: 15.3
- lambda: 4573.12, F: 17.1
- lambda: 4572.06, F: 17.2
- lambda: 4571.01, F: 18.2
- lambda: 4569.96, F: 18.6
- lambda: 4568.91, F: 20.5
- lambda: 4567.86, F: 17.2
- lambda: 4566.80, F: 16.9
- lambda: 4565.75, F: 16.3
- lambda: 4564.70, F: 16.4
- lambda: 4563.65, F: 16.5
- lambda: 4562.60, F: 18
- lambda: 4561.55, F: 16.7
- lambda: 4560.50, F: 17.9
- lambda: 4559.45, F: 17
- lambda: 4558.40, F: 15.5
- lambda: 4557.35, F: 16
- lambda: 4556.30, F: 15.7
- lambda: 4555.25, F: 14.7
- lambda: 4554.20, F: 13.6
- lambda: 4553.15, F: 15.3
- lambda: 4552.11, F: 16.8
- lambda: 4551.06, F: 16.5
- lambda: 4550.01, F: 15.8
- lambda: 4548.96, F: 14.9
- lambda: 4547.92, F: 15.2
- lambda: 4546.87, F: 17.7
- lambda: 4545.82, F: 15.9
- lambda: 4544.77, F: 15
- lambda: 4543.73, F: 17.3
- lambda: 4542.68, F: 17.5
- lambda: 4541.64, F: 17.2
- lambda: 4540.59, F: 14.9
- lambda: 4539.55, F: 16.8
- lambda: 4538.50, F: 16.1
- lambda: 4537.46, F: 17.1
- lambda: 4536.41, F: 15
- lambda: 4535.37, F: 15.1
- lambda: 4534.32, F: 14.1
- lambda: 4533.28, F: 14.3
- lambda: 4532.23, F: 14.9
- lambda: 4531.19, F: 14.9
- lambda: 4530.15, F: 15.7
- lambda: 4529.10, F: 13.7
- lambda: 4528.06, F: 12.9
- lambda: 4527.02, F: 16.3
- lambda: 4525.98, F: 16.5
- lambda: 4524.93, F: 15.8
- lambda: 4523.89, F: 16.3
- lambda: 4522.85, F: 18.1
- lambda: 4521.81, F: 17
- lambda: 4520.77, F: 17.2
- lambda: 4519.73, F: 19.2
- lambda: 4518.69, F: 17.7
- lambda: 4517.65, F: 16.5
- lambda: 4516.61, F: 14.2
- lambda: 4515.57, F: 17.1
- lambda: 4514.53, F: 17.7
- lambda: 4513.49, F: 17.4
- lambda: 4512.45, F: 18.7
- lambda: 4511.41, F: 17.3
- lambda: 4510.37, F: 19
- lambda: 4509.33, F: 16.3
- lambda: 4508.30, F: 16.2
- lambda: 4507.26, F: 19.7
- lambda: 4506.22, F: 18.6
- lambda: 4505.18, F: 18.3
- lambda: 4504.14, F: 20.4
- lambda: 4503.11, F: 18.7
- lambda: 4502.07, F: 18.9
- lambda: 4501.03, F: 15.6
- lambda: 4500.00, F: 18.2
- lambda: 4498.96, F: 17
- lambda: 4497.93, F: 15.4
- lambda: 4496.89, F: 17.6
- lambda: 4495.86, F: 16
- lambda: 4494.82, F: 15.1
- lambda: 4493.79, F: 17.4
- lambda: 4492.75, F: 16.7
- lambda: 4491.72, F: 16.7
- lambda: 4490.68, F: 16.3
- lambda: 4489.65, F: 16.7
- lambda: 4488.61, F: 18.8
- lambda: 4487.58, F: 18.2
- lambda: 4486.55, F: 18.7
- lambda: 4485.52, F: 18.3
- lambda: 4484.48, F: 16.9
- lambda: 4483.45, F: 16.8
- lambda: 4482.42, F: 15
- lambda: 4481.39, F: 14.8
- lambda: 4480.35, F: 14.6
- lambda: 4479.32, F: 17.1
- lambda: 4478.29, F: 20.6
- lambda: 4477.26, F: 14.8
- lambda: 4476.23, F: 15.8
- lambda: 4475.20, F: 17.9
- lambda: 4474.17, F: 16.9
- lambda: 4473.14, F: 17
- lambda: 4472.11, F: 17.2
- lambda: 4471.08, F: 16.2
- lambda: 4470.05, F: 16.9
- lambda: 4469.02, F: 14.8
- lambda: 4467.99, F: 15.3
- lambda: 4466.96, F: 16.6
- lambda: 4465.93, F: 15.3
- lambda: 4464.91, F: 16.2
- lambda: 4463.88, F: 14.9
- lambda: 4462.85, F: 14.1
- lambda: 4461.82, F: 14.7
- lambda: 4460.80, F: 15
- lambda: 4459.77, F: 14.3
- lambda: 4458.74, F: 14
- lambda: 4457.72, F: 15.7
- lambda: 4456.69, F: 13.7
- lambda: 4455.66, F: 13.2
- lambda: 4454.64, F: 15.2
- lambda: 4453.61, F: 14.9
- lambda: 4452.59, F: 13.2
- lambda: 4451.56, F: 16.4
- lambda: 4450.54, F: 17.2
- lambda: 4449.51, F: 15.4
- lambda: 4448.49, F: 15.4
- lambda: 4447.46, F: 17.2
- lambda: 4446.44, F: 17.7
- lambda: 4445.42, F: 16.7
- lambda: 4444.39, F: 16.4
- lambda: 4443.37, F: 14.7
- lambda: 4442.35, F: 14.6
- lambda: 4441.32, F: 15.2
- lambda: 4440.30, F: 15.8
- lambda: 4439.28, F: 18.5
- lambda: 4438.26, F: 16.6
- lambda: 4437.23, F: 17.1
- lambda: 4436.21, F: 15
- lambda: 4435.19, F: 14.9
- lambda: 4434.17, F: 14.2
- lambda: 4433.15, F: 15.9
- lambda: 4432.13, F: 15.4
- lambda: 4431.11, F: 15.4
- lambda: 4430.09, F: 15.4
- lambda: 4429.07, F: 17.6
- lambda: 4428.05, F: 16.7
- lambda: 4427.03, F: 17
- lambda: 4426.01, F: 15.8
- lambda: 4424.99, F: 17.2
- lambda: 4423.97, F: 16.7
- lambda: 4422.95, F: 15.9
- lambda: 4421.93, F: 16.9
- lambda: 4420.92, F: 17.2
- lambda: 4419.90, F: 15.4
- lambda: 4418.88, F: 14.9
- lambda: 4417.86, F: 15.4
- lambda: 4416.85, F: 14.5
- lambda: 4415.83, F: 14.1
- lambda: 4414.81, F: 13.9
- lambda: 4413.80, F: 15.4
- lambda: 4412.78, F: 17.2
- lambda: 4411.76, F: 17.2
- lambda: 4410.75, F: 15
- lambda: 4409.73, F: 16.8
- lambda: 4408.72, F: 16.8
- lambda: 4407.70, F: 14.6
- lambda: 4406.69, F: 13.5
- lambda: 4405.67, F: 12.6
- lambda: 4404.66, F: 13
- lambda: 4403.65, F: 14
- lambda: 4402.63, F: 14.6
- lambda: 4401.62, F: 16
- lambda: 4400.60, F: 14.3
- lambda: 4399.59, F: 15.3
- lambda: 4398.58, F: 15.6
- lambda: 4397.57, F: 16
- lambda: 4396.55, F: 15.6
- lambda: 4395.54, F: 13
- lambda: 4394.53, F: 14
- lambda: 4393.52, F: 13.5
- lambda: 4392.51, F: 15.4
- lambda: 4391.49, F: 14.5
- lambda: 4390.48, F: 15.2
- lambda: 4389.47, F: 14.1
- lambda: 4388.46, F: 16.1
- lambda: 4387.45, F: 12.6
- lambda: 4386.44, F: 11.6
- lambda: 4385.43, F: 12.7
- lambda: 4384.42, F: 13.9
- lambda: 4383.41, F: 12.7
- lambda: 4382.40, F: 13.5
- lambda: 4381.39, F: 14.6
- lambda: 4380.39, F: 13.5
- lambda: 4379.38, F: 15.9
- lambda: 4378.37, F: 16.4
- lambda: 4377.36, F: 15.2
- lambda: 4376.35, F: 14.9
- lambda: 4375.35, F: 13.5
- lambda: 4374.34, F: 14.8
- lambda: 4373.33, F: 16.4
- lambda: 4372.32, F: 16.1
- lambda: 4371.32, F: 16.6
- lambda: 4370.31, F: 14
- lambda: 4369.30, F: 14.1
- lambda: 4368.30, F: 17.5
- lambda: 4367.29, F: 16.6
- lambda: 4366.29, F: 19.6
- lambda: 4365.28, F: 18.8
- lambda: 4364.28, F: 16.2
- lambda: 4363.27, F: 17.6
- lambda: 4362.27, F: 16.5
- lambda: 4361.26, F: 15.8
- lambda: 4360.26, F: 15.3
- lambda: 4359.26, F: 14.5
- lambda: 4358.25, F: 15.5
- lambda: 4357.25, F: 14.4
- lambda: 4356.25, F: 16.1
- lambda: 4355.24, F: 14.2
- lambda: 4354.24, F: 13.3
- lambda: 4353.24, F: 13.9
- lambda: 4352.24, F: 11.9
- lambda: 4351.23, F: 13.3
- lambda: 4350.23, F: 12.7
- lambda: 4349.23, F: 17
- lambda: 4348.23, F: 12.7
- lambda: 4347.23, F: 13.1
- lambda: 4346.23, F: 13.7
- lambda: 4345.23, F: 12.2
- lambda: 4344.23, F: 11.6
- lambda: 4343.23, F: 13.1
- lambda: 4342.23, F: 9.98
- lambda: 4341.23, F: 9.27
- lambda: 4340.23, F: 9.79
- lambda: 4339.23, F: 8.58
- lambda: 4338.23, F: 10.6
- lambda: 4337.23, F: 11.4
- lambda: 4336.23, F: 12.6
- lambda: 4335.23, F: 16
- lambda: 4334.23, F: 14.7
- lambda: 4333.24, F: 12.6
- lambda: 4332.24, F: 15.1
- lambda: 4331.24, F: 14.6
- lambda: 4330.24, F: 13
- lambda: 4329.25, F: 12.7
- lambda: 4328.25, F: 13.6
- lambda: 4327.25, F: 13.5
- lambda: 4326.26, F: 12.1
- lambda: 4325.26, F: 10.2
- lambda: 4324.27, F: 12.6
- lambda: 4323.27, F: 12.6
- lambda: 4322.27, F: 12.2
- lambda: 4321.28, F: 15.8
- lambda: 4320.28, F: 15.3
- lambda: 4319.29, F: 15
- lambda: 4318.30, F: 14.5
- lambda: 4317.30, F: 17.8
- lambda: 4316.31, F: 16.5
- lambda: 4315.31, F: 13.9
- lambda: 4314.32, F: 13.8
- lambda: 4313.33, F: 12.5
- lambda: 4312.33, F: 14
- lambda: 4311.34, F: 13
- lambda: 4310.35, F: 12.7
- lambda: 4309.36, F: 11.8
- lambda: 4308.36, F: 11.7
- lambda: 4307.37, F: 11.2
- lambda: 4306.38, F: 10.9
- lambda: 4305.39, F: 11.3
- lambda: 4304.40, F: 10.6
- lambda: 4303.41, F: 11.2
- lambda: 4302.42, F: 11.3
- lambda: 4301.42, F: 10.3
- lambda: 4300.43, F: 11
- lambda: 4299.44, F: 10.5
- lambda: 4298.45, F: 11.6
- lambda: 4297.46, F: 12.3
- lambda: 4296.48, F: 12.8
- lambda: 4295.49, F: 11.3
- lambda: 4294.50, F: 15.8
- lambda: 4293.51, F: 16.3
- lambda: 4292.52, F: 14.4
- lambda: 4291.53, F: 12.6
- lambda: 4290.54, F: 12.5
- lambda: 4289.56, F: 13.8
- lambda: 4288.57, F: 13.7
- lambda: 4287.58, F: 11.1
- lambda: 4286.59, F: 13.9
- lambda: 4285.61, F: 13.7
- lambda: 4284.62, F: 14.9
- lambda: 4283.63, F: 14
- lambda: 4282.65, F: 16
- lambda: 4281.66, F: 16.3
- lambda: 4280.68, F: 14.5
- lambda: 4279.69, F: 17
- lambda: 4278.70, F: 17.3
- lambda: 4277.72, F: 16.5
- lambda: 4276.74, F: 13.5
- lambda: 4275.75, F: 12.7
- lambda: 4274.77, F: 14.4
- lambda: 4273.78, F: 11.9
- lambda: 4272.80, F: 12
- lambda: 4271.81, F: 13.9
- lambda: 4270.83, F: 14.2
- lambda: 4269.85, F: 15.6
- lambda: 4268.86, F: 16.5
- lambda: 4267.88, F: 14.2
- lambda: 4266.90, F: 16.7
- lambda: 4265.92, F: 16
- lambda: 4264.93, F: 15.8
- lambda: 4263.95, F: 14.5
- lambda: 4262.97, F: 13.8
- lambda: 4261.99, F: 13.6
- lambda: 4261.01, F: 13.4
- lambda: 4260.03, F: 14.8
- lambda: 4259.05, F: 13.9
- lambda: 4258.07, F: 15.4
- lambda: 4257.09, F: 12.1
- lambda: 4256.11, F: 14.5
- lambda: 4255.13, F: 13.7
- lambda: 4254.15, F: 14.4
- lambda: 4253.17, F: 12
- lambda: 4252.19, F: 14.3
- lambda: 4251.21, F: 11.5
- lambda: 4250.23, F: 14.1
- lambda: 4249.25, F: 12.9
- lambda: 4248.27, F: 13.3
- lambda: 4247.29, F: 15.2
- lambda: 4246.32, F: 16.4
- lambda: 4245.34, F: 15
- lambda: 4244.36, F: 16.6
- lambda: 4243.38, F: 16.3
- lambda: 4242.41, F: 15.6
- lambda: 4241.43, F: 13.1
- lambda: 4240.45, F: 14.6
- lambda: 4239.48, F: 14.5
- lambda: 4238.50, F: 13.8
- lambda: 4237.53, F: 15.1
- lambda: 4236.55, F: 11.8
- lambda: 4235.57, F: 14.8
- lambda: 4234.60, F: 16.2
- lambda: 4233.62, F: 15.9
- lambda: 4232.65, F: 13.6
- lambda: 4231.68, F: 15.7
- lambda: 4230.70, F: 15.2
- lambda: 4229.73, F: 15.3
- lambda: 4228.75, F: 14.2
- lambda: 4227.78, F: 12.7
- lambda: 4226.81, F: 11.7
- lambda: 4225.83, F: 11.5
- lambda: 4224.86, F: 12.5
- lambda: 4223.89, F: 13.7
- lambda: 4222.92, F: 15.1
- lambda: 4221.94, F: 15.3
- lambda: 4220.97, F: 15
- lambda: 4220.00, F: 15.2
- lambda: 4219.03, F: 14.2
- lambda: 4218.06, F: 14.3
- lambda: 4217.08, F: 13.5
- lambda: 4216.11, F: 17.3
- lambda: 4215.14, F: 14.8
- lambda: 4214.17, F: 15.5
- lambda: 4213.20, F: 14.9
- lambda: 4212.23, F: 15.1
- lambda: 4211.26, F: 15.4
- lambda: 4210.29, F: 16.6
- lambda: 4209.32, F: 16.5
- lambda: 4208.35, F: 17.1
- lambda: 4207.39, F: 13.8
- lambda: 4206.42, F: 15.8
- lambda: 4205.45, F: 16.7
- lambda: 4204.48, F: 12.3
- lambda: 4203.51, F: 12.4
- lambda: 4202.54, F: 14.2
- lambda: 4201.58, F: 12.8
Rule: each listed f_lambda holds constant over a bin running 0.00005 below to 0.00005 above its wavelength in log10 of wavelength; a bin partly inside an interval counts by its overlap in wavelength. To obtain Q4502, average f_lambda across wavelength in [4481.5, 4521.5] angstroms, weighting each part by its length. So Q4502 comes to 17.4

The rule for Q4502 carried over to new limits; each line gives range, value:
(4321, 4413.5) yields 14.2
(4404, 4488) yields 15.8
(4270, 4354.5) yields 13.2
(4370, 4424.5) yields 14.9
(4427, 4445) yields 15.9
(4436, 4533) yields 16.4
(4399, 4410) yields 14.7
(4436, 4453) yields 16.1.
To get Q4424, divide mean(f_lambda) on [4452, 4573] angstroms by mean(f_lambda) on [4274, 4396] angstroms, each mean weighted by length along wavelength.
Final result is 1.19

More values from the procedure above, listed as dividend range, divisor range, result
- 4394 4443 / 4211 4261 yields 1.08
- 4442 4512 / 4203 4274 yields 1.14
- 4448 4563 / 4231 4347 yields 1.20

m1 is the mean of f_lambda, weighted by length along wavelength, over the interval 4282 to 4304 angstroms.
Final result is 13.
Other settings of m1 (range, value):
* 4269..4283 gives 14.7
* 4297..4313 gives 11.6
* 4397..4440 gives 15.6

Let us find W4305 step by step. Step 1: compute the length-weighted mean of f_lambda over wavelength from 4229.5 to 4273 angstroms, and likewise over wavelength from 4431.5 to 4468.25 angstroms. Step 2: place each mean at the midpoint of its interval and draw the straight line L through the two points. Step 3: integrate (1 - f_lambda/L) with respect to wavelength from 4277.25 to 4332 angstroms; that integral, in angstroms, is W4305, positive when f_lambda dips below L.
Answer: 5.07 angstroms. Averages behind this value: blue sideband 14.5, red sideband 15.5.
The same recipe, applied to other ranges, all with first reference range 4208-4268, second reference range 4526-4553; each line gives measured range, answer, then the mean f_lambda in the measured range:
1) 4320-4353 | 4.8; 12.7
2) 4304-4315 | 2.0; 12.2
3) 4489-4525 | -4.1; 17.3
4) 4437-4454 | -0.8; 16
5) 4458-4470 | 0.2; 15.1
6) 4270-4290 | 0.6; 14.3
